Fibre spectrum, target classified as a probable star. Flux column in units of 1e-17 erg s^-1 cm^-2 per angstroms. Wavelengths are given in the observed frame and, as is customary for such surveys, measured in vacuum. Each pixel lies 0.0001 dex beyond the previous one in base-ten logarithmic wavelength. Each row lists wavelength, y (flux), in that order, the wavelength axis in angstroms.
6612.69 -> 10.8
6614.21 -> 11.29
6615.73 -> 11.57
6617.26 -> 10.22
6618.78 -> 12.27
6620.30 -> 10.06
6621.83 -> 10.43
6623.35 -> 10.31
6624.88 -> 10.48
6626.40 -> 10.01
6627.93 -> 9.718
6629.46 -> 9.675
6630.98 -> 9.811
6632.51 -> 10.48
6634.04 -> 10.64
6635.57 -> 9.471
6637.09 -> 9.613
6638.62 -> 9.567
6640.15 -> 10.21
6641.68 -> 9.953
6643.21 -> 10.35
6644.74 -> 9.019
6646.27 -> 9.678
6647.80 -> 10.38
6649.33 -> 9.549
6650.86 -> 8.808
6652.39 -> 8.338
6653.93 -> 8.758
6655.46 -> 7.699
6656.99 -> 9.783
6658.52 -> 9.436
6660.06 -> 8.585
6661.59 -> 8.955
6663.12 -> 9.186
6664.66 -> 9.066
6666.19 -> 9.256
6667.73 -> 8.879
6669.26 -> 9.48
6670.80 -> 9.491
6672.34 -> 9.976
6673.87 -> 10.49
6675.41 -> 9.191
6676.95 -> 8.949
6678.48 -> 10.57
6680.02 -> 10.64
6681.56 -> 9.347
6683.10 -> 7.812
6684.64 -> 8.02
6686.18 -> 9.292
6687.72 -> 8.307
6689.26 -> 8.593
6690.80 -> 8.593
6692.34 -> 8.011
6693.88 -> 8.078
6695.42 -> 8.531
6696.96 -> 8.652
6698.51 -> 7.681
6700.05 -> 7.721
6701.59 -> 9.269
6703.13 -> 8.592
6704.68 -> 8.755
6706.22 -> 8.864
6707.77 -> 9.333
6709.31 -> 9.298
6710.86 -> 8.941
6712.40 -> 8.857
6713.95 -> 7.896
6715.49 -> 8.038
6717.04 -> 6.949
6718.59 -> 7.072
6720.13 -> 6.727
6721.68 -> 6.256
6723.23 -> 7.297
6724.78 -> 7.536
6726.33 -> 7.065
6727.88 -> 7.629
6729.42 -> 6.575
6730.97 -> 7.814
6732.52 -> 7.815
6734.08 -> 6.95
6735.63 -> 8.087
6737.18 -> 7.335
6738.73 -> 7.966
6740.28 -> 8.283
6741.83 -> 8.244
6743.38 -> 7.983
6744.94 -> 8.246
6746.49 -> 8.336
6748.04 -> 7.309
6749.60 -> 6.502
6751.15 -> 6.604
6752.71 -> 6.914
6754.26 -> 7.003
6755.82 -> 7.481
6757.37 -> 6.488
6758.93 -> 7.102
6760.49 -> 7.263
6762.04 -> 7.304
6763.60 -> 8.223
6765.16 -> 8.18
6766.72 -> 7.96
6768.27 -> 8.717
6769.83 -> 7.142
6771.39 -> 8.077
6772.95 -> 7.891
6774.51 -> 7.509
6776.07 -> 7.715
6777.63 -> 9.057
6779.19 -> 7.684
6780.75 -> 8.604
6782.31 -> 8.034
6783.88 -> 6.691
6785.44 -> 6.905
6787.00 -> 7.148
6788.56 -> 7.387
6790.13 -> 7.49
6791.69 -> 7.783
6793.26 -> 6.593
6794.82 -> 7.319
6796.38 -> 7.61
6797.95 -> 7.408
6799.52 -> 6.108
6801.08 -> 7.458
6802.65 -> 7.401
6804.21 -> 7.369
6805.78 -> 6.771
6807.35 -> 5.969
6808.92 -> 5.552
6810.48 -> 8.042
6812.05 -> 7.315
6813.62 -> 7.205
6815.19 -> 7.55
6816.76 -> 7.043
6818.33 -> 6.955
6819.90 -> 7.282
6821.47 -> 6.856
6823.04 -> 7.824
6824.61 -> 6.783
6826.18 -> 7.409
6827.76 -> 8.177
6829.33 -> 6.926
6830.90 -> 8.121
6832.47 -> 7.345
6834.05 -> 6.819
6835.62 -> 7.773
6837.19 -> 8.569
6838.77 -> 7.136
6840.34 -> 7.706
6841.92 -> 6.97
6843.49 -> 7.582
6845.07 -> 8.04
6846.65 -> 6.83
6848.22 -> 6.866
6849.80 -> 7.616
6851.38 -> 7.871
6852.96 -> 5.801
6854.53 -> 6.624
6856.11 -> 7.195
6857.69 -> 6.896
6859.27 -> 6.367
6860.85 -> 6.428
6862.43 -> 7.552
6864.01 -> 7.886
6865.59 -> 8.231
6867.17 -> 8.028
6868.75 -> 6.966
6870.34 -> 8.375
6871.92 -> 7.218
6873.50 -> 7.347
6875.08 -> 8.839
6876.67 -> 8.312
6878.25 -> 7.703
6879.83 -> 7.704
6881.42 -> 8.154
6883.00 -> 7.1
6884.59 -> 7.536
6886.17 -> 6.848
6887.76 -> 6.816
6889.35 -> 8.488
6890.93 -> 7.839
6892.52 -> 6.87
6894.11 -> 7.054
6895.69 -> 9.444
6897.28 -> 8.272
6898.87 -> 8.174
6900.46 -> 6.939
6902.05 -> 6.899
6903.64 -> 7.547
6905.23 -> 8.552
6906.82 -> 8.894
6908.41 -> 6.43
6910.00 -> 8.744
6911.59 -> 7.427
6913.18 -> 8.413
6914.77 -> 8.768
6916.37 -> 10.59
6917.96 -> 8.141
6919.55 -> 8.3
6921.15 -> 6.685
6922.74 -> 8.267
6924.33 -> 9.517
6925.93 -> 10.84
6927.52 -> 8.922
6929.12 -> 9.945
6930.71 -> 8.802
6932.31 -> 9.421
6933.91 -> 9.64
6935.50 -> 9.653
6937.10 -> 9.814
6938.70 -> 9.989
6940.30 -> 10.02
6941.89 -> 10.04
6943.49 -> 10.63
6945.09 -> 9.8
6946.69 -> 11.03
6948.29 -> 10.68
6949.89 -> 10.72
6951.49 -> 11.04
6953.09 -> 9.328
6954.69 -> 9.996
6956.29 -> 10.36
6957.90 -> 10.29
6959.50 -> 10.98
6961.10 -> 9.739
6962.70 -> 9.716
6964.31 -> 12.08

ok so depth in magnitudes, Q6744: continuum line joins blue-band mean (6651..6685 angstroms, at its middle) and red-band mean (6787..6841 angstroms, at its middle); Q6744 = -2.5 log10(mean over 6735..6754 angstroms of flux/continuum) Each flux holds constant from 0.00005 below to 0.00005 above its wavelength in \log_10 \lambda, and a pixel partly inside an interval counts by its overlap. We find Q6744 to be 0.08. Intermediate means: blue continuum 9.18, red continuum 7.26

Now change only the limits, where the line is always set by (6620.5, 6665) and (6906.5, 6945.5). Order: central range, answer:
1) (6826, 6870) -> 0.25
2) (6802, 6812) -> 0.33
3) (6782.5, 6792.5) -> 0.27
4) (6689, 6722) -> 0.15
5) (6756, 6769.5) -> 0.22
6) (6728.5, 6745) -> 0.22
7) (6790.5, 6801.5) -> 0.28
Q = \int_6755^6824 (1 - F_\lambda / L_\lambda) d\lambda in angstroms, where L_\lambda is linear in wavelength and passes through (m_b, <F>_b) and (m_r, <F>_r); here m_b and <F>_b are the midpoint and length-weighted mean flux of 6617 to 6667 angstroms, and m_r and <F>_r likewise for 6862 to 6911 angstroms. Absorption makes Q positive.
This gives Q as 9.18 angstroms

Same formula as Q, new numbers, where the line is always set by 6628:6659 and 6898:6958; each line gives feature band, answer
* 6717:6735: 4.4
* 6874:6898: 3.8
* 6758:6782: 3.8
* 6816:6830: 3.1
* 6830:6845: 2.8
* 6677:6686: 0.2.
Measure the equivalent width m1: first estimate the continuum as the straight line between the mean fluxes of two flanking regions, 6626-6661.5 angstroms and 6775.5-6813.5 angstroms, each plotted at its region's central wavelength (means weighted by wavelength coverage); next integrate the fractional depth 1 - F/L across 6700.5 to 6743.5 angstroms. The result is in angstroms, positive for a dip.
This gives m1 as 2.4 angstroms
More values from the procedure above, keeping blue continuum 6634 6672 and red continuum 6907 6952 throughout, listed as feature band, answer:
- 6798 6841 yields 9.7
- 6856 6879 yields 4.4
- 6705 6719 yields 1.4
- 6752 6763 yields 2.6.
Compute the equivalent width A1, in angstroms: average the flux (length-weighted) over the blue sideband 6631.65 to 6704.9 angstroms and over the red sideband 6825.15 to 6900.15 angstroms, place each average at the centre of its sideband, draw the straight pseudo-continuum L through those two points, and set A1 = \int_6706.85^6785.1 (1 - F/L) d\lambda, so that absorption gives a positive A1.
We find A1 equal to 7.6 angstroms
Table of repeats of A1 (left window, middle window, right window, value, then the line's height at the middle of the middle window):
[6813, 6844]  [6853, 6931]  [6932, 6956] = 8.8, 8.91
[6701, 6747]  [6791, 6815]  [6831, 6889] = 1.8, 7.64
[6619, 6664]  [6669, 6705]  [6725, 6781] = -0.3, 8.83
